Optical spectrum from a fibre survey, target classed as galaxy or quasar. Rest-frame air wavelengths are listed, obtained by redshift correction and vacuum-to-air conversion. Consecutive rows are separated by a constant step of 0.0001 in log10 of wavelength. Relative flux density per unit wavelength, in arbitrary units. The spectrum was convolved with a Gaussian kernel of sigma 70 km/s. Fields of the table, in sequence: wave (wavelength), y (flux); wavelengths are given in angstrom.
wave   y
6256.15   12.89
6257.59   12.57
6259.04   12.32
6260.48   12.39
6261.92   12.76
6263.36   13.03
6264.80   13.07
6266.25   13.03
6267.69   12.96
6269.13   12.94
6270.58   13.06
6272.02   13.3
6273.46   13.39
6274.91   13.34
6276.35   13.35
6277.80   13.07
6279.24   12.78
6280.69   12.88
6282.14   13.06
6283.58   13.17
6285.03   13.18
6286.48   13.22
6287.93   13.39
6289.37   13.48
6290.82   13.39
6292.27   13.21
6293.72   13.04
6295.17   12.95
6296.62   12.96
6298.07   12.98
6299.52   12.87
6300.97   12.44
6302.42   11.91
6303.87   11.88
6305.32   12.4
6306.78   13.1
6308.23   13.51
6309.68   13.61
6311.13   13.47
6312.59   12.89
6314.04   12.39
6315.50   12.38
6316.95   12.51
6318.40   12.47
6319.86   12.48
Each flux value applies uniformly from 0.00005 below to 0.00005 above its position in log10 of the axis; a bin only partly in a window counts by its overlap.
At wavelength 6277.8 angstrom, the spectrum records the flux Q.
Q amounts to 13.07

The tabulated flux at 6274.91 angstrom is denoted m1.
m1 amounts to 13.34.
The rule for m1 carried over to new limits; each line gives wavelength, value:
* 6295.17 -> 12.95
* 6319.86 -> 12.48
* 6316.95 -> 12.51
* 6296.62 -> 12.96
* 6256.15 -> 12.89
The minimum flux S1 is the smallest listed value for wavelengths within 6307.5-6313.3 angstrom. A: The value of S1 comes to 12.89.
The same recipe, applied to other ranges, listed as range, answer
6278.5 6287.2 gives 12.78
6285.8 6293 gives 13.21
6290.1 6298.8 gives 12.95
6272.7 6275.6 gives 13.34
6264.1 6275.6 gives 12.94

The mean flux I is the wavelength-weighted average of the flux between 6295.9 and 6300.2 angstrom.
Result 12.9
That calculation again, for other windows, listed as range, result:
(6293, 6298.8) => 13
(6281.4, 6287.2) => 13.2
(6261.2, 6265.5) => 13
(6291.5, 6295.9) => 13.1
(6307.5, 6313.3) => 13.4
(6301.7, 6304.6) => 11.9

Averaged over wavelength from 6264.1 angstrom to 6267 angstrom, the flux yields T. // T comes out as 13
